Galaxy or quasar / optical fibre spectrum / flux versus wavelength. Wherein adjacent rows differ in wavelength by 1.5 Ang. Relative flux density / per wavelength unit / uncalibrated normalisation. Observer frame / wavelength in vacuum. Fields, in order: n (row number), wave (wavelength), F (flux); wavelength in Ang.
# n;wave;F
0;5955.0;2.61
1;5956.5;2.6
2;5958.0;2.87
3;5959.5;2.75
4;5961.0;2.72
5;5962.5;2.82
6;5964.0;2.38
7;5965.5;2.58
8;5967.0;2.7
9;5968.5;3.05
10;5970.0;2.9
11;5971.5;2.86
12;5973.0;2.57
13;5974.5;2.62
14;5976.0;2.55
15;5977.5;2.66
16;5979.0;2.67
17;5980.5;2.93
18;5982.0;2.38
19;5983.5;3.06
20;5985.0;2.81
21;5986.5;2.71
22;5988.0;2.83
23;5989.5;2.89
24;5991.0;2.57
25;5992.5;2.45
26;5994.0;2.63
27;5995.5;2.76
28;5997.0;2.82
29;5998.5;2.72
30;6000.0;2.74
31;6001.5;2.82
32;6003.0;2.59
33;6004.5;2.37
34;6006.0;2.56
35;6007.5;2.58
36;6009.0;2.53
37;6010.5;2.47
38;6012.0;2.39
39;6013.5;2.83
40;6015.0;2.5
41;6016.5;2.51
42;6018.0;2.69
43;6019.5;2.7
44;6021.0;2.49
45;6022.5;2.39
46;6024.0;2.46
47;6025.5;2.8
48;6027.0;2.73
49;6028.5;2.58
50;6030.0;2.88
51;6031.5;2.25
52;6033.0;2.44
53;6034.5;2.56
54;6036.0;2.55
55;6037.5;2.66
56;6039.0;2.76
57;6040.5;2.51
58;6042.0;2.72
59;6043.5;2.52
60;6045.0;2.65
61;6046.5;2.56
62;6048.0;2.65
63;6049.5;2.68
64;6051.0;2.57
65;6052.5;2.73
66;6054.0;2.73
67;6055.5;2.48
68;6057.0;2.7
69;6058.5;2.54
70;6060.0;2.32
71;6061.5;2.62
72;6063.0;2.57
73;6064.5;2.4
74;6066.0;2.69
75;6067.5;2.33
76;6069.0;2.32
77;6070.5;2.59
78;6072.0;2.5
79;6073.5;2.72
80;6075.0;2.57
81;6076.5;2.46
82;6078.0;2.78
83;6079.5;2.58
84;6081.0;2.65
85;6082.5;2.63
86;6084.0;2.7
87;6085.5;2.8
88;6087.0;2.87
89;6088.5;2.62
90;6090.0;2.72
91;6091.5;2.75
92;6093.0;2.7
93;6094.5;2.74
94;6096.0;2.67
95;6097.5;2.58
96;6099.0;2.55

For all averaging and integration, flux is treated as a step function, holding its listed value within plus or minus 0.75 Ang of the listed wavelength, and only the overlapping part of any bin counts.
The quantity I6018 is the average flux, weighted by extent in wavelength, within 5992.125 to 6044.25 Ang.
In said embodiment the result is 2.6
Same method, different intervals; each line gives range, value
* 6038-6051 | 2.63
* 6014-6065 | 2.59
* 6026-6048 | 2.6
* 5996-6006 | 2.67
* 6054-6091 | 2.59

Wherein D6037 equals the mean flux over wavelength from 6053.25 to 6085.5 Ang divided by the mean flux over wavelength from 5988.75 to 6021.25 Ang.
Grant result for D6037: 0.98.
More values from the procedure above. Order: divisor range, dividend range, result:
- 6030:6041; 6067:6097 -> 1.03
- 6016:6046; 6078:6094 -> 1.04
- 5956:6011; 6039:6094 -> 0.97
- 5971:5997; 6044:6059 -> 0.97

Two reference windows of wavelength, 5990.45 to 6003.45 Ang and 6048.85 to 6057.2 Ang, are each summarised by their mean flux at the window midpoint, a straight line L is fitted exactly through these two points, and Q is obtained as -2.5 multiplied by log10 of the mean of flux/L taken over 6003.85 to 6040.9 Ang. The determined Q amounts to 0.04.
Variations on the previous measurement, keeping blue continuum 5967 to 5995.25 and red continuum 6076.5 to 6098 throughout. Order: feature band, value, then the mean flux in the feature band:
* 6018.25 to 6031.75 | 0.045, 2.6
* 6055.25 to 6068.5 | 0.078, 2.51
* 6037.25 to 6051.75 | 0.033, 2.63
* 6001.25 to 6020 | 0.060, 2.57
